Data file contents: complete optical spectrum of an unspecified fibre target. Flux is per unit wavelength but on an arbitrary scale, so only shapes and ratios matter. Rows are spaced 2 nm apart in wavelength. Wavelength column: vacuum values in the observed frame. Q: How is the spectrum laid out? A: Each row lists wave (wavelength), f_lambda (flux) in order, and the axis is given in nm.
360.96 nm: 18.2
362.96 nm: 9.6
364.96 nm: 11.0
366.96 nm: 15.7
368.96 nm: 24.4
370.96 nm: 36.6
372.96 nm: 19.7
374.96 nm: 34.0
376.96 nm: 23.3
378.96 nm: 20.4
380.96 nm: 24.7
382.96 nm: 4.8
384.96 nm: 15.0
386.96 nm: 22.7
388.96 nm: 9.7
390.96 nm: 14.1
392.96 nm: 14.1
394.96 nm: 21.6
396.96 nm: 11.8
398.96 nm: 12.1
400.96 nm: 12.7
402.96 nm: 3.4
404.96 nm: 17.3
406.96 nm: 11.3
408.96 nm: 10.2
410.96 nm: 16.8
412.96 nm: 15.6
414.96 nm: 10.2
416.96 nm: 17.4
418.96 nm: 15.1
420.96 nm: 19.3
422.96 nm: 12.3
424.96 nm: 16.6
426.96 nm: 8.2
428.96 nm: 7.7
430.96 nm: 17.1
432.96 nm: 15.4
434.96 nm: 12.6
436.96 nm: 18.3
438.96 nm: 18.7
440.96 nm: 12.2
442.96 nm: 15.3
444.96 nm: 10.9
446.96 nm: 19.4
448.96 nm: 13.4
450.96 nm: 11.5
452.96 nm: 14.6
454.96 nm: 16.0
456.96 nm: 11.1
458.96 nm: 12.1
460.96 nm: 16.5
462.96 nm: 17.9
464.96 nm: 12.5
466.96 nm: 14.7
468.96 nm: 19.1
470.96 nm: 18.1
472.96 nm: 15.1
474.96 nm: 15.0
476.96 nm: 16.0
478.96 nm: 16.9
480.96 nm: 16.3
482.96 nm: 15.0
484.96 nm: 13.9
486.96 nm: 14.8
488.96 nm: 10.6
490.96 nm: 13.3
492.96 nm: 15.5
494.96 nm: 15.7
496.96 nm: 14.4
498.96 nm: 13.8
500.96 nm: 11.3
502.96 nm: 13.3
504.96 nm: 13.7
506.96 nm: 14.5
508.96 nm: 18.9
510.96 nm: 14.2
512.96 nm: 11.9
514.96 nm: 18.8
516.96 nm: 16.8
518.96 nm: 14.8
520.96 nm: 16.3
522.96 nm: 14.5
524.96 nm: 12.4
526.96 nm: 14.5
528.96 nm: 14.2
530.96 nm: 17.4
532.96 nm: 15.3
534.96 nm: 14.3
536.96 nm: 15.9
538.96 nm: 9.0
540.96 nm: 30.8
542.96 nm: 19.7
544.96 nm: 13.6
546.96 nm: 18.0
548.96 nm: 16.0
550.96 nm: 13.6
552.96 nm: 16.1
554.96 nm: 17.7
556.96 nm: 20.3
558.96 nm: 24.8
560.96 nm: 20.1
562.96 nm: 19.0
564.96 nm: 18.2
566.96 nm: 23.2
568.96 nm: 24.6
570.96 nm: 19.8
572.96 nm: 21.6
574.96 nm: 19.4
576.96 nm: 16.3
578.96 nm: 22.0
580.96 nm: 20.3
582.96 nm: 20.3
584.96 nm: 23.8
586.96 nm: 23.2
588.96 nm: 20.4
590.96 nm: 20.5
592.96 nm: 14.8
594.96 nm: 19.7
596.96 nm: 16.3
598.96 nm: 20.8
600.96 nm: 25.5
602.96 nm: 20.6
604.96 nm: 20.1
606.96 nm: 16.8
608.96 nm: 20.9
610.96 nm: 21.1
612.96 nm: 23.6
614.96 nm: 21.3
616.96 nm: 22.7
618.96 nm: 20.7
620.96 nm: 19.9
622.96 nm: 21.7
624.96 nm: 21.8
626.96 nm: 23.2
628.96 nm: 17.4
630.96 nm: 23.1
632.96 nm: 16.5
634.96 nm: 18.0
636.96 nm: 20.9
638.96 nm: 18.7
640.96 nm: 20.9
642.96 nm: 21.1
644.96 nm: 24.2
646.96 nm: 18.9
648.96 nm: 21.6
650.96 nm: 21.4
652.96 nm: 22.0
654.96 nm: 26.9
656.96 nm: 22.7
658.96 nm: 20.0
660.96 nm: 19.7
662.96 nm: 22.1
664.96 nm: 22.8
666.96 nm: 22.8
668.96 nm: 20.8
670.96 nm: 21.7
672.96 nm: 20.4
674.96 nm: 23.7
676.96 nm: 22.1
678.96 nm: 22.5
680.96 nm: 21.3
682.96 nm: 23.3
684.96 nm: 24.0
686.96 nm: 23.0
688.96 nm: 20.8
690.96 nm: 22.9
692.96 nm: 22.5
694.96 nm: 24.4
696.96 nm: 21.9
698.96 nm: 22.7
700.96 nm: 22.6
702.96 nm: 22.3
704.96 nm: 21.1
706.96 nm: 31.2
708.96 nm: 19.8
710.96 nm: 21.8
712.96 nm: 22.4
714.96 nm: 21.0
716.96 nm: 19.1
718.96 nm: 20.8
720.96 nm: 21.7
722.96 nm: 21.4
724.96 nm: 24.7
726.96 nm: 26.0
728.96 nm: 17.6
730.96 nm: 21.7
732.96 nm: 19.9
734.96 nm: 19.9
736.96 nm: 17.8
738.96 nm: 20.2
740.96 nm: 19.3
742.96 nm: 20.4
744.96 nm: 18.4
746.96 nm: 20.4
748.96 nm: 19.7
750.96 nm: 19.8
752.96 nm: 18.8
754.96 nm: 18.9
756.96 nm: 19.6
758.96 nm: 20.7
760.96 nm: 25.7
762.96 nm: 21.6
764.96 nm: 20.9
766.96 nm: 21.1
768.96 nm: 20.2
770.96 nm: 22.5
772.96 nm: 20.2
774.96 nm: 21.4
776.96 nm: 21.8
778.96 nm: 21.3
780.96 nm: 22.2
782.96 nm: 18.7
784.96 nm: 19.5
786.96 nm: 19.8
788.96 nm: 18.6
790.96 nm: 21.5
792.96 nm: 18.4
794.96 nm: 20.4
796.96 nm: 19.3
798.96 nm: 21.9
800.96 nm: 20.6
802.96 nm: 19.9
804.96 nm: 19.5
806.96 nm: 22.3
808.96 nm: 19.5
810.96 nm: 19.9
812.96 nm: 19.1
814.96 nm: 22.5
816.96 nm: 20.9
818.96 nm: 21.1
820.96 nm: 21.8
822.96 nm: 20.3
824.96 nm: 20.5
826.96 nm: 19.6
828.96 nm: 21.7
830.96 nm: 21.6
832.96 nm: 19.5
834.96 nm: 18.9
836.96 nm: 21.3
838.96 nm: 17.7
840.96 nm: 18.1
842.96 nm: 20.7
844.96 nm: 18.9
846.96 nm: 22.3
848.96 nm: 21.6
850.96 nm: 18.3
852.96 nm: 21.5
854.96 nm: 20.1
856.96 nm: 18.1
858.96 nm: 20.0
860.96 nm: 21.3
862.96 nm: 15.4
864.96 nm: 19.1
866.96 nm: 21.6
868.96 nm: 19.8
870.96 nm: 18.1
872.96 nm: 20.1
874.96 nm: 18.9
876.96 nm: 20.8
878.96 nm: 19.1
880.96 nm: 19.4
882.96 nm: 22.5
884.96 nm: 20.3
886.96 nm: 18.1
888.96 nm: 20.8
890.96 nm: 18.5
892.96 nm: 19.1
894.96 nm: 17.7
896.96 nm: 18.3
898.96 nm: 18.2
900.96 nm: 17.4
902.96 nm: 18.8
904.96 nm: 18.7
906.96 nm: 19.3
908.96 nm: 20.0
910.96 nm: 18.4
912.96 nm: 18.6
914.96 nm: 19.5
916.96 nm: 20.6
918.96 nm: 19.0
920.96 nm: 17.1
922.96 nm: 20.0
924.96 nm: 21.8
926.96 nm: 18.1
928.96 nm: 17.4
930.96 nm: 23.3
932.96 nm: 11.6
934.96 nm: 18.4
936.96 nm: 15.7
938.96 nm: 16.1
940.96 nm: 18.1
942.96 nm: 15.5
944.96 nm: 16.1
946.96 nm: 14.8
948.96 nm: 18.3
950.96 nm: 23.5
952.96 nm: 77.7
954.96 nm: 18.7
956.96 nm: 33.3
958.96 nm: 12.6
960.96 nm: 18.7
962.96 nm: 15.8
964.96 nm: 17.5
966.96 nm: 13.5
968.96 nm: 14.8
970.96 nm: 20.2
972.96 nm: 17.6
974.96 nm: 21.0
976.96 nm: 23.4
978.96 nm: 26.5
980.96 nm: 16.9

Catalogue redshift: 0.45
